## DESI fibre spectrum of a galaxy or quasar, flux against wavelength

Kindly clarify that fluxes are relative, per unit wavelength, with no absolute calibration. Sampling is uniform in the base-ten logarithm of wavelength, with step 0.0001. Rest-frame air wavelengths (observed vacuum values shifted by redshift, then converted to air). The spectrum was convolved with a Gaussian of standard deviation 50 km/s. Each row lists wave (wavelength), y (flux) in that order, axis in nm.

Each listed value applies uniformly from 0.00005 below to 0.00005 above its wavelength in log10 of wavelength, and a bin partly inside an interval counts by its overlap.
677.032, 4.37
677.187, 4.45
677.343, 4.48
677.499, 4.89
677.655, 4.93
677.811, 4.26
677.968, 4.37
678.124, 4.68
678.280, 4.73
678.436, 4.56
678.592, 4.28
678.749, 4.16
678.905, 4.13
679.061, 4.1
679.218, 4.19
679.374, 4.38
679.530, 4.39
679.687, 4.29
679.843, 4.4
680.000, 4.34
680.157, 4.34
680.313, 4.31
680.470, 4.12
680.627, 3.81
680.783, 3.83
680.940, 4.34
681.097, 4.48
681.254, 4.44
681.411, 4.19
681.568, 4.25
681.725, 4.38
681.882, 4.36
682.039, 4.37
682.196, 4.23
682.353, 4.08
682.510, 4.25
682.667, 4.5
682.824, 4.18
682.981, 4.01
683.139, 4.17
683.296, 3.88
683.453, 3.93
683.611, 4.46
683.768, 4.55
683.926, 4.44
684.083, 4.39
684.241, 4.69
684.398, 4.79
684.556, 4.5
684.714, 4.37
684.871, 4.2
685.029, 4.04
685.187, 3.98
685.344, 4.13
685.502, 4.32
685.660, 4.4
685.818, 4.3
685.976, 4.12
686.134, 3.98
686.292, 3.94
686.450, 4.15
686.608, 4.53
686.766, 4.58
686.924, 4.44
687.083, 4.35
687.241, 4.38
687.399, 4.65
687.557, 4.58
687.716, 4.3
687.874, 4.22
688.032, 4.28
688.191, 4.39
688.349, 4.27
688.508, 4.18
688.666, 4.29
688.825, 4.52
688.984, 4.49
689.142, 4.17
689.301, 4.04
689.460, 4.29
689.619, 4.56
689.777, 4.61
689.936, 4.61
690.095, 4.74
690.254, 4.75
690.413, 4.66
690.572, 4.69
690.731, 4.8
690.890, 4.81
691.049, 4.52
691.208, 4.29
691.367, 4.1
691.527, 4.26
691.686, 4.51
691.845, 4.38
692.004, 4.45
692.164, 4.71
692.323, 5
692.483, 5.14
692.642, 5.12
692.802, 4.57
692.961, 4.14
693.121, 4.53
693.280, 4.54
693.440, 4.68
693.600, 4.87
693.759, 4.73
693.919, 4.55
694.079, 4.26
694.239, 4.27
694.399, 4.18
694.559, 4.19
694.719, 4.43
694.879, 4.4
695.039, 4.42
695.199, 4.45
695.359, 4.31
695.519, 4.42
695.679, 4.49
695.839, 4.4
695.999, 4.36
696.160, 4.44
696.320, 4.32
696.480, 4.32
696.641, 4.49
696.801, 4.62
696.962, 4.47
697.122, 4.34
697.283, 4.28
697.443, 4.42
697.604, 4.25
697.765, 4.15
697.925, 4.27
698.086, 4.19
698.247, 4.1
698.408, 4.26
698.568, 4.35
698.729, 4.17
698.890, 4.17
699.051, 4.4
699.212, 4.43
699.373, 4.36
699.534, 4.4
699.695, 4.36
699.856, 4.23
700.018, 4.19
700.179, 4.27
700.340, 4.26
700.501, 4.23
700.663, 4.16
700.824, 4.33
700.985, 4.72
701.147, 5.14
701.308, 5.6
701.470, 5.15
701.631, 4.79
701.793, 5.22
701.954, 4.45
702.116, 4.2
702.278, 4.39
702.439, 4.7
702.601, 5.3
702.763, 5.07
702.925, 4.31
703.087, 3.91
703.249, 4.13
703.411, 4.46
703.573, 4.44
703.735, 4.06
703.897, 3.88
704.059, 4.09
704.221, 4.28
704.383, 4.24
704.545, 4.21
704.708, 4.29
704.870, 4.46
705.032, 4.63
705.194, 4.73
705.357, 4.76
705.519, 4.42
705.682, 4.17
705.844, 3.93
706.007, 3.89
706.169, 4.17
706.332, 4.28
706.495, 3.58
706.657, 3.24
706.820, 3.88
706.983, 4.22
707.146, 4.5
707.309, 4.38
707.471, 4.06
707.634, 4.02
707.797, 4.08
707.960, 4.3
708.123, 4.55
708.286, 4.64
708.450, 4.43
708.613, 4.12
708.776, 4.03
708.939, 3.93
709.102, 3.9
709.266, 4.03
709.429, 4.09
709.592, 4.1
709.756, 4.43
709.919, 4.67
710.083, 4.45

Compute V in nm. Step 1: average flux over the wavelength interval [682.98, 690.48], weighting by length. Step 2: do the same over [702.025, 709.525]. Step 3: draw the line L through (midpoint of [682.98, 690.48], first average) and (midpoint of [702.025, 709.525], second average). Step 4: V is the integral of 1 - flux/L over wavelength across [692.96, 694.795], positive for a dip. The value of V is -0.06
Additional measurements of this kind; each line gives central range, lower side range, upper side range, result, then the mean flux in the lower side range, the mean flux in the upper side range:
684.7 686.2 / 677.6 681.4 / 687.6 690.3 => 0.065 nm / 4.32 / 4.39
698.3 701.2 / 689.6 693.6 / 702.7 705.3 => 0.049 nm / 4.61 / 4.32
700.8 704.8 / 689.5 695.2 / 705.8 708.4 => -0.277 nm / 4.55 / 4.11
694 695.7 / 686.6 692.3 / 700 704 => 0.057 nm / 4.46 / 4.54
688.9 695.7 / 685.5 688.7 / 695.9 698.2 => -0.286 nm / 4.32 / 4.35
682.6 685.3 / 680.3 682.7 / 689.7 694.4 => 0.015 nm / 4.24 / 4.59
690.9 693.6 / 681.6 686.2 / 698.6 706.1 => -0.141 nm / 4.28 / 4.43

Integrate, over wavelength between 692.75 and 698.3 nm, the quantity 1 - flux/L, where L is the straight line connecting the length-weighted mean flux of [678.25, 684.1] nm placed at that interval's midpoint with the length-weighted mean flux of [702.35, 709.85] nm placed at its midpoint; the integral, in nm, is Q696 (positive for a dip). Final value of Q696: -0.18 nm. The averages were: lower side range 4.26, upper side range 4.25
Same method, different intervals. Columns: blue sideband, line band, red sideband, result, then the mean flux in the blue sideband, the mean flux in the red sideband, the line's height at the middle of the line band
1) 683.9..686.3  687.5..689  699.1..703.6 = 0.000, 4.29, 4.54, 4.34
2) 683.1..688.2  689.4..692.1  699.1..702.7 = -0.078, 4.32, 4.59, 4.41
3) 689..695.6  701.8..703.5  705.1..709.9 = -0.095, 4.52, 4.18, 4.28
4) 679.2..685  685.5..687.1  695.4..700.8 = 0.008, 4.29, 4.32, 4.3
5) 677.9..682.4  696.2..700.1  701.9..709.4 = -0.046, 4.3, 4.25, 4.27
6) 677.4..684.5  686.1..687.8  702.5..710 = -0.020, 4.33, 4.25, 4.31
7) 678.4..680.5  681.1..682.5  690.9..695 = 0.009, 4.28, 4.52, 4.32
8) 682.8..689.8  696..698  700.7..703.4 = 0.091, 4.31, 4.7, 4.57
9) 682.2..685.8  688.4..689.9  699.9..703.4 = 0.006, 4.28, 4.59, 4.37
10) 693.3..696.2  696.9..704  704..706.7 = -0.188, 4.44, 4.21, 4.32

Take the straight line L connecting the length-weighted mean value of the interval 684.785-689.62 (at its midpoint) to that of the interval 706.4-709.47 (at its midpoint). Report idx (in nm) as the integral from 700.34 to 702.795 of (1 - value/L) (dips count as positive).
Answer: -0.342 nm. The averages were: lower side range 4.29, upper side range 4.11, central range 4.74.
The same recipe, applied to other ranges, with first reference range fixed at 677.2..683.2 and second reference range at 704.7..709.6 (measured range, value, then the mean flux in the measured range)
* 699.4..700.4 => -0.02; 4.29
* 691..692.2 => -0.03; 4.39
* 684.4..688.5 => -0.01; 4.3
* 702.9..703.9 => 0.01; 4.18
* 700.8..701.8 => -0.19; 5.01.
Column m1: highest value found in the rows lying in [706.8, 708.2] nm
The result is 4.55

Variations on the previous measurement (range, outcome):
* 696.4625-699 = 4.62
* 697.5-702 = 5.6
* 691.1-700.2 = 5.14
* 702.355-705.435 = 5.3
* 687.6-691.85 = 4.81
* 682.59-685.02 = 4.79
